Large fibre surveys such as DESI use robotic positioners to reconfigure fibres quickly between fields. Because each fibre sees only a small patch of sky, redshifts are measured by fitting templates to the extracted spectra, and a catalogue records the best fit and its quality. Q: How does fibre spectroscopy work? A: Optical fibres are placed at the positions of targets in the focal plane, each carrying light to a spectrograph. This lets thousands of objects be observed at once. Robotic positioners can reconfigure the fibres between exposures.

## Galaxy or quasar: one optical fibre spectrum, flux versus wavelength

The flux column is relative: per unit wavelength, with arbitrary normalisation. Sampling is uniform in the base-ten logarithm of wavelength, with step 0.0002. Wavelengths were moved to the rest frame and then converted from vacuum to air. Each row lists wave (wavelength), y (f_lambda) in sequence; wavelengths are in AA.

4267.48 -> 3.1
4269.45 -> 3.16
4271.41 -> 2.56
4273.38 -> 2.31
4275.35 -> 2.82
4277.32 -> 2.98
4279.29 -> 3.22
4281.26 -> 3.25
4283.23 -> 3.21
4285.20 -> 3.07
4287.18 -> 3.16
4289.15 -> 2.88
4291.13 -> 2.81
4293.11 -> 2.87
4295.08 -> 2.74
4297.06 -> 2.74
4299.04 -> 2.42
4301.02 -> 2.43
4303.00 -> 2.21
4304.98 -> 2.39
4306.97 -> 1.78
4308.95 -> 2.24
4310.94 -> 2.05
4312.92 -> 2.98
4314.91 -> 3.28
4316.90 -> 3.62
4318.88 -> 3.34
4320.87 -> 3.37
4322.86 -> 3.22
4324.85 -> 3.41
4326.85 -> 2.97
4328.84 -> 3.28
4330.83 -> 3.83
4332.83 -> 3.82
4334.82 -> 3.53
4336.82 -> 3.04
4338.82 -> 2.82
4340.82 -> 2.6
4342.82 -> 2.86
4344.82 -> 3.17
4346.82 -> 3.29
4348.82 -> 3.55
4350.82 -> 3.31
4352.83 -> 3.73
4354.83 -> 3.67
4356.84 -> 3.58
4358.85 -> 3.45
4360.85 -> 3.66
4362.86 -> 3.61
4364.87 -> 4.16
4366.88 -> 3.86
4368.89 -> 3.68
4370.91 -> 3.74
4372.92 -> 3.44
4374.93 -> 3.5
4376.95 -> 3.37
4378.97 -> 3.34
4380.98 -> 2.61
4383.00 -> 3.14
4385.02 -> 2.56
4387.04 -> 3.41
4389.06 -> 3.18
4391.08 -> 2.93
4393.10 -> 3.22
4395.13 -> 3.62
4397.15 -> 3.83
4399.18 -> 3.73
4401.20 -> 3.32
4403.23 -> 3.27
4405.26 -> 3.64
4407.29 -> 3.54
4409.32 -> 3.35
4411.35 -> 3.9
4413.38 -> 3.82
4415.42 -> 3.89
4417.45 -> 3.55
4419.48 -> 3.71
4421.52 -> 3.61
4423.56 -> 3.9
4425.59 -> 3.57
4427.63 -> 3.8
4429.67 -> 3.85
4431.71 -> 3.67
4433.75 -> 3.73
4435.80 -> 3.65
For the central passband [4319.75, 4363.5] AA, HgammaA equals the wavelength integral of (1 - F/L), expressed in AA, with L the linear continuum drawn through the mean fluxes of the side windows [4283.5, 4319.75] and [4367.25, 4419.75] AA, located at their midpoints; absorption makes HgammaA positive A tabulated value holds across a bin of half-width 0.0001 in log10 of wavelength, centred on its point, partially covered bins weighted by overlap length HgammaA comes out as -4.5 AA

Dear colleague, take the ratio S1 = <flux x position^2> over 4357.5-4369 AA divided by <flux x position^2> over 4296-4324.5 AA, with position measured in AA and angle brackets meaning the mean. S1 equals 1.4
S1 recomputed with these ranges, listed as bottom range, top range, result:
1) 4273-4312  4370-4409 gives 1.30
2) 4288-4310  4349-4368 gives 1.51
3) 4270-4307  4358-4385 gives 1.31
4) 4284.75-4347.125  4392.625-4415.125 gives 1.27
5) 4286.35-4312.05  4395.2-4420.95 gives 1.52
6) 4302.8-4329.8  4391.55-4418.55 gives 1.29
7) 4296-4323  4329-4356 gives 1.25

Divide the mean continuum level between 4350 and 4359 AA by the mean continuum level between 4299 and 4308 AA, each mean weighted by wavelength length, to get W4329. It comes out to 1.60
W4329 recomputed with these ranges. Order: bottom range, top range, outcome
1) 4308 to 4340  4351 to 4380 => 1.14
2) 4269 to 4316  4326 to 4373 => 1.26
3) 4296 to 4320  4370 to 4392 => 1.22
